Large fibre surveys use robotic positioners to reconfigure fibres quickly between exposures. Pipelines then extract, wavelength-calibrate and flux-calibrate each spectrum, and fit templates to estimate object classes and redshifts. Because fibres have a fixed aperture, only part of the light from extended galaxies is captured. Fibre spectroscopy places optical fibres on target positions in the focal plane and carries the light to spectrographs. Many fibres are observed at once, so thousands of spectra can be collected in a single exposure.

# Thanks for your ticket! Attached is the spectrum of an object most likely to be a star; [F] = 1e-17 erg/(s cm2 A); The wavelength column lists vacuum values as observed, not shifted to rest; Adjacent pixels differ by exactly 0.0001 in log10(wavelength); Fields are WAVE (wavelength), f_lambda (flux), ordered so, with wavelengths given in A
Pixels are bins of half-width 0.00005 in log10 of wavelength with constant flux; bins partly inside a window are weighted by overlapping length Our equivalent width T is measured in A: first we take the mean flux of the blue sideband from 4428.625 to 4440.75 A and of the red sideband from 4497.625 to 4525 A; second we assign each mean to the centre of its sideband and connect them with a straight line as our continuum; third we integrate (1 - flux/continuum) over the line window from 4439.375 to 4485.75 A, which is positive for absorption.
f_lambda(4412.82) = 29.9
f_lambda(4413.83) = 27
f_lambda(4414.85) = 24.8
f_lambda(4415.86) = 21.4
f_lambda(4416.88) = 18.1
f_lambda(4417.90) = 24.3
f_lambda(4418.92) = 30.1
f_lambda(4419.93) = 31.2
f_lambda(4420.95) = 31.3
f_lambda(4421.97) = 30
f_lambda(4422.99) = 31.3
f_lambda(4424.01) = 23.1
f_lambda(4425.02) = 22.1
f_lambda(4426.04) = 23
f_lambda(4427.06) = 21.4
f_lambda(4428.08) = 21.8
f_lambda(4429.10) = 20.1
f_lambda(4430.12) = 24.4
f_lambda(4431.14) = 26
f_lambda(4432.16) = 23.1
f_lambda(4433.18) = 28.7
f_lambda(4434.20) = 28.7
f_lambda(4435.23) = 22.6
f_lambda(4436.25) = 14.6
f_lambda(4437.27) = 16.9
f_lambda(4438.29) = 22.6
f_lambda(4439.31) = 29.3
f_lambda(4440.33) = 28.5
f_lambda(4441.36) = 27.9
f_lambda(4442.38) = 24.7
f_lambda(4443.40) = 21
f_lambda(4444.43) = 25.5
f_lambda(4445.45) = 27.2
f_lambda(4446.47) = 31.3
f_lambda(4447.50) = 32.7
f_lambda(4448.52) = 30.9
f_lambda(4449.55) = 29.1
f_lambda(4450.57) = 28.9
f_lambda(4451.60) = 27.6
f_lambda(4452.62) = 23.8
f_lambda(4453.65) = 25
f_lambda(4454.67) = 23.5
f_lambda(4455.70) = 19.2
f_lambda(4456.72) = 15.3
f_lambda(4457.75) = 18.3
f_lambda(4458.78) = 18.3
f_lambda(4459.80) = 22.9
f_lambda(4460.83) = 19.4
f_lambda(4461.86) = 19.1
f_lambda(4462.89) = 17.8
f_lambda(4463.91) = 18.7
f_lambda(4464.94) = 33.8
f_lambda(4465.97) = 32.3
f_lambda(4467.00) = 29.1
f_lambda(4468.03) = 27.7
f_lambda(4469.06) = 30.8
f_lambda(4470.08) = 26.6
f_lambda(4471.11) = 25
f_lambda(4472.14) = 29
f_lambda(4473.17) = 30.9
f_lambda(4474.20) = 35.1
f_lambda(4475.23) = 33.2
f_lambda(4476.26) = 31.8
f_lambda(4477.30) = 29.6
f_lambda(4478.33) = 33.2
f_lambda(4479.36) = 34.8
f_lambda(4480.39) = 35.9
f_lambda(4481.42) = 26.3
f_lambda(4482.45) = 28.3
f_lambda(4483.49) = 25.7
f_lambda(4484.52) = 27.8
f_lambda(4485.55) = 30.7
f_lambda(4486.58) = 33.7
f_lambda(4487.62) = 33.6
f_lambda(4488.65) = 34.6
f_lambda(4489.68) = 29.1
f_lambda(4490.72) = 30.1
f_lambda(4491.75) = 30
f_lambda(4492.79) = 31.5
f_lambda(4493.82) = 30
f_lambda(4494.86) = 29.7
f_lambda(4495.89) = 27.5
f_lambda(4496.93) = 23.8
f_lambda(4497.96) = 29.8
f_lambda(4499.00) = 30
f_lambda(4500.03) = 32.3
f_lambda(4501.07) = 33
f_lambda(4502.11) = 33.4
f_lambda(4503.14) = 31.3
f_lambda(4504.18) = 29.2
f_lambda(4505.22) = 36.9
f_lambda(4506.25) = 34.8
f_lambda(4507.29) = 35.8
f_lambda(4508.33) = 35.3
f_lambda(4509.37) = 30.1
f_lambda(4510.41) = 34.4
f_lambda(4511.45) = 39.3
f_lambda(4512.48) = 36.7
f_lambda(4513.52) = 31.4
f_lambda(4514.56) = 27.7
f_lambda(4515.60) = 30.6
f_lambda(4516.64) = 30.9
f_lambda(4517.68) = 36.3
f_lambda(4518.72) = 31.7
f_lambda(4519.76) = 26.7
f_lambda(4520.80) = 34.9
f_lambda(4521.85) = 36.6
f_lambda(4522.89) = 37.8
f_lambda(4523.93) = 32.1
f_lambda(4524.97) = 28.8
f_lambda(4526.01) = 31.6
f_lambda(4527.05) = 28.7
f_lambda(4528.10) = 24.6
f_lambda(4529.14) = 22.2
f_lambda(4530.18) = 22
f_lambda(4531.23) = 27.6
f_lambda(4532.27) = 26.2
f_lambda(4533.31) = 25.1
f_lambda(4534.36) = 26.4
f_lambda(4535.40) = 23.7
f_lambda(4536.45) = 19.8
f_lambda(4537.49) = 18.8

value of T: 0.2 A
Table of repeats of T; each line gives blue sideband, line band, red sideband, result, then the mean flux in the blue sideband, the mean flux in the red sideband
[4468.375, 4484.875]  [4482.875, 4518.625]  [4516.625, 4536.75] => -2.6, 30.2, 28.7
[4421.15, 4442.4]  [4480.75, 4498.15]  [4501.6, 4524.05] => 0.7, 24.4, 33.4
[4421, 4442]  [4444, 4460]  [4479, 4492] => 1.1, 24.5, 30.8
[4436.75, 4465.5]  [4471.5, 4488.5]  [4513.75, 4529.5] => -2.7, 24.3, 30.8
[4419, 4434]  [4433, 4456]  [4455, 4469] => -1.4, 25.7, 22.7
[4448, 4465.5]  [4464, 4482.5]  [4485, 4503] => -2.8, 23.1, 30.8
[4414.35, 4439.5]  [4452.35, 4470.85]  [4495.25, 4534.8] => 2.4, 24.4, 30.9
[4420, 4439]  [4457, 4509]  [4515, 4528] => -0.9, 24.2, 31.9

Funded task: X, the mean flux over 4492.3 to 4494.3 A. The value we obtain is 30.8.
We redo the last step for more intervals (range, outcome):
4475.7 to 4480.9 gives 33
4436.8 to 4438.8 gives 19.8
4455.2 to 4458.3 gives 17.6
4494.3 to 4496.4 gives 28.6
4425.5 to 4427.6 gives 22.2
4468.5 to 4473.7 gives 28.5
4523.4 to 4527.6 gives 30.3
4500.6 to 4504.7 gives 31.7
